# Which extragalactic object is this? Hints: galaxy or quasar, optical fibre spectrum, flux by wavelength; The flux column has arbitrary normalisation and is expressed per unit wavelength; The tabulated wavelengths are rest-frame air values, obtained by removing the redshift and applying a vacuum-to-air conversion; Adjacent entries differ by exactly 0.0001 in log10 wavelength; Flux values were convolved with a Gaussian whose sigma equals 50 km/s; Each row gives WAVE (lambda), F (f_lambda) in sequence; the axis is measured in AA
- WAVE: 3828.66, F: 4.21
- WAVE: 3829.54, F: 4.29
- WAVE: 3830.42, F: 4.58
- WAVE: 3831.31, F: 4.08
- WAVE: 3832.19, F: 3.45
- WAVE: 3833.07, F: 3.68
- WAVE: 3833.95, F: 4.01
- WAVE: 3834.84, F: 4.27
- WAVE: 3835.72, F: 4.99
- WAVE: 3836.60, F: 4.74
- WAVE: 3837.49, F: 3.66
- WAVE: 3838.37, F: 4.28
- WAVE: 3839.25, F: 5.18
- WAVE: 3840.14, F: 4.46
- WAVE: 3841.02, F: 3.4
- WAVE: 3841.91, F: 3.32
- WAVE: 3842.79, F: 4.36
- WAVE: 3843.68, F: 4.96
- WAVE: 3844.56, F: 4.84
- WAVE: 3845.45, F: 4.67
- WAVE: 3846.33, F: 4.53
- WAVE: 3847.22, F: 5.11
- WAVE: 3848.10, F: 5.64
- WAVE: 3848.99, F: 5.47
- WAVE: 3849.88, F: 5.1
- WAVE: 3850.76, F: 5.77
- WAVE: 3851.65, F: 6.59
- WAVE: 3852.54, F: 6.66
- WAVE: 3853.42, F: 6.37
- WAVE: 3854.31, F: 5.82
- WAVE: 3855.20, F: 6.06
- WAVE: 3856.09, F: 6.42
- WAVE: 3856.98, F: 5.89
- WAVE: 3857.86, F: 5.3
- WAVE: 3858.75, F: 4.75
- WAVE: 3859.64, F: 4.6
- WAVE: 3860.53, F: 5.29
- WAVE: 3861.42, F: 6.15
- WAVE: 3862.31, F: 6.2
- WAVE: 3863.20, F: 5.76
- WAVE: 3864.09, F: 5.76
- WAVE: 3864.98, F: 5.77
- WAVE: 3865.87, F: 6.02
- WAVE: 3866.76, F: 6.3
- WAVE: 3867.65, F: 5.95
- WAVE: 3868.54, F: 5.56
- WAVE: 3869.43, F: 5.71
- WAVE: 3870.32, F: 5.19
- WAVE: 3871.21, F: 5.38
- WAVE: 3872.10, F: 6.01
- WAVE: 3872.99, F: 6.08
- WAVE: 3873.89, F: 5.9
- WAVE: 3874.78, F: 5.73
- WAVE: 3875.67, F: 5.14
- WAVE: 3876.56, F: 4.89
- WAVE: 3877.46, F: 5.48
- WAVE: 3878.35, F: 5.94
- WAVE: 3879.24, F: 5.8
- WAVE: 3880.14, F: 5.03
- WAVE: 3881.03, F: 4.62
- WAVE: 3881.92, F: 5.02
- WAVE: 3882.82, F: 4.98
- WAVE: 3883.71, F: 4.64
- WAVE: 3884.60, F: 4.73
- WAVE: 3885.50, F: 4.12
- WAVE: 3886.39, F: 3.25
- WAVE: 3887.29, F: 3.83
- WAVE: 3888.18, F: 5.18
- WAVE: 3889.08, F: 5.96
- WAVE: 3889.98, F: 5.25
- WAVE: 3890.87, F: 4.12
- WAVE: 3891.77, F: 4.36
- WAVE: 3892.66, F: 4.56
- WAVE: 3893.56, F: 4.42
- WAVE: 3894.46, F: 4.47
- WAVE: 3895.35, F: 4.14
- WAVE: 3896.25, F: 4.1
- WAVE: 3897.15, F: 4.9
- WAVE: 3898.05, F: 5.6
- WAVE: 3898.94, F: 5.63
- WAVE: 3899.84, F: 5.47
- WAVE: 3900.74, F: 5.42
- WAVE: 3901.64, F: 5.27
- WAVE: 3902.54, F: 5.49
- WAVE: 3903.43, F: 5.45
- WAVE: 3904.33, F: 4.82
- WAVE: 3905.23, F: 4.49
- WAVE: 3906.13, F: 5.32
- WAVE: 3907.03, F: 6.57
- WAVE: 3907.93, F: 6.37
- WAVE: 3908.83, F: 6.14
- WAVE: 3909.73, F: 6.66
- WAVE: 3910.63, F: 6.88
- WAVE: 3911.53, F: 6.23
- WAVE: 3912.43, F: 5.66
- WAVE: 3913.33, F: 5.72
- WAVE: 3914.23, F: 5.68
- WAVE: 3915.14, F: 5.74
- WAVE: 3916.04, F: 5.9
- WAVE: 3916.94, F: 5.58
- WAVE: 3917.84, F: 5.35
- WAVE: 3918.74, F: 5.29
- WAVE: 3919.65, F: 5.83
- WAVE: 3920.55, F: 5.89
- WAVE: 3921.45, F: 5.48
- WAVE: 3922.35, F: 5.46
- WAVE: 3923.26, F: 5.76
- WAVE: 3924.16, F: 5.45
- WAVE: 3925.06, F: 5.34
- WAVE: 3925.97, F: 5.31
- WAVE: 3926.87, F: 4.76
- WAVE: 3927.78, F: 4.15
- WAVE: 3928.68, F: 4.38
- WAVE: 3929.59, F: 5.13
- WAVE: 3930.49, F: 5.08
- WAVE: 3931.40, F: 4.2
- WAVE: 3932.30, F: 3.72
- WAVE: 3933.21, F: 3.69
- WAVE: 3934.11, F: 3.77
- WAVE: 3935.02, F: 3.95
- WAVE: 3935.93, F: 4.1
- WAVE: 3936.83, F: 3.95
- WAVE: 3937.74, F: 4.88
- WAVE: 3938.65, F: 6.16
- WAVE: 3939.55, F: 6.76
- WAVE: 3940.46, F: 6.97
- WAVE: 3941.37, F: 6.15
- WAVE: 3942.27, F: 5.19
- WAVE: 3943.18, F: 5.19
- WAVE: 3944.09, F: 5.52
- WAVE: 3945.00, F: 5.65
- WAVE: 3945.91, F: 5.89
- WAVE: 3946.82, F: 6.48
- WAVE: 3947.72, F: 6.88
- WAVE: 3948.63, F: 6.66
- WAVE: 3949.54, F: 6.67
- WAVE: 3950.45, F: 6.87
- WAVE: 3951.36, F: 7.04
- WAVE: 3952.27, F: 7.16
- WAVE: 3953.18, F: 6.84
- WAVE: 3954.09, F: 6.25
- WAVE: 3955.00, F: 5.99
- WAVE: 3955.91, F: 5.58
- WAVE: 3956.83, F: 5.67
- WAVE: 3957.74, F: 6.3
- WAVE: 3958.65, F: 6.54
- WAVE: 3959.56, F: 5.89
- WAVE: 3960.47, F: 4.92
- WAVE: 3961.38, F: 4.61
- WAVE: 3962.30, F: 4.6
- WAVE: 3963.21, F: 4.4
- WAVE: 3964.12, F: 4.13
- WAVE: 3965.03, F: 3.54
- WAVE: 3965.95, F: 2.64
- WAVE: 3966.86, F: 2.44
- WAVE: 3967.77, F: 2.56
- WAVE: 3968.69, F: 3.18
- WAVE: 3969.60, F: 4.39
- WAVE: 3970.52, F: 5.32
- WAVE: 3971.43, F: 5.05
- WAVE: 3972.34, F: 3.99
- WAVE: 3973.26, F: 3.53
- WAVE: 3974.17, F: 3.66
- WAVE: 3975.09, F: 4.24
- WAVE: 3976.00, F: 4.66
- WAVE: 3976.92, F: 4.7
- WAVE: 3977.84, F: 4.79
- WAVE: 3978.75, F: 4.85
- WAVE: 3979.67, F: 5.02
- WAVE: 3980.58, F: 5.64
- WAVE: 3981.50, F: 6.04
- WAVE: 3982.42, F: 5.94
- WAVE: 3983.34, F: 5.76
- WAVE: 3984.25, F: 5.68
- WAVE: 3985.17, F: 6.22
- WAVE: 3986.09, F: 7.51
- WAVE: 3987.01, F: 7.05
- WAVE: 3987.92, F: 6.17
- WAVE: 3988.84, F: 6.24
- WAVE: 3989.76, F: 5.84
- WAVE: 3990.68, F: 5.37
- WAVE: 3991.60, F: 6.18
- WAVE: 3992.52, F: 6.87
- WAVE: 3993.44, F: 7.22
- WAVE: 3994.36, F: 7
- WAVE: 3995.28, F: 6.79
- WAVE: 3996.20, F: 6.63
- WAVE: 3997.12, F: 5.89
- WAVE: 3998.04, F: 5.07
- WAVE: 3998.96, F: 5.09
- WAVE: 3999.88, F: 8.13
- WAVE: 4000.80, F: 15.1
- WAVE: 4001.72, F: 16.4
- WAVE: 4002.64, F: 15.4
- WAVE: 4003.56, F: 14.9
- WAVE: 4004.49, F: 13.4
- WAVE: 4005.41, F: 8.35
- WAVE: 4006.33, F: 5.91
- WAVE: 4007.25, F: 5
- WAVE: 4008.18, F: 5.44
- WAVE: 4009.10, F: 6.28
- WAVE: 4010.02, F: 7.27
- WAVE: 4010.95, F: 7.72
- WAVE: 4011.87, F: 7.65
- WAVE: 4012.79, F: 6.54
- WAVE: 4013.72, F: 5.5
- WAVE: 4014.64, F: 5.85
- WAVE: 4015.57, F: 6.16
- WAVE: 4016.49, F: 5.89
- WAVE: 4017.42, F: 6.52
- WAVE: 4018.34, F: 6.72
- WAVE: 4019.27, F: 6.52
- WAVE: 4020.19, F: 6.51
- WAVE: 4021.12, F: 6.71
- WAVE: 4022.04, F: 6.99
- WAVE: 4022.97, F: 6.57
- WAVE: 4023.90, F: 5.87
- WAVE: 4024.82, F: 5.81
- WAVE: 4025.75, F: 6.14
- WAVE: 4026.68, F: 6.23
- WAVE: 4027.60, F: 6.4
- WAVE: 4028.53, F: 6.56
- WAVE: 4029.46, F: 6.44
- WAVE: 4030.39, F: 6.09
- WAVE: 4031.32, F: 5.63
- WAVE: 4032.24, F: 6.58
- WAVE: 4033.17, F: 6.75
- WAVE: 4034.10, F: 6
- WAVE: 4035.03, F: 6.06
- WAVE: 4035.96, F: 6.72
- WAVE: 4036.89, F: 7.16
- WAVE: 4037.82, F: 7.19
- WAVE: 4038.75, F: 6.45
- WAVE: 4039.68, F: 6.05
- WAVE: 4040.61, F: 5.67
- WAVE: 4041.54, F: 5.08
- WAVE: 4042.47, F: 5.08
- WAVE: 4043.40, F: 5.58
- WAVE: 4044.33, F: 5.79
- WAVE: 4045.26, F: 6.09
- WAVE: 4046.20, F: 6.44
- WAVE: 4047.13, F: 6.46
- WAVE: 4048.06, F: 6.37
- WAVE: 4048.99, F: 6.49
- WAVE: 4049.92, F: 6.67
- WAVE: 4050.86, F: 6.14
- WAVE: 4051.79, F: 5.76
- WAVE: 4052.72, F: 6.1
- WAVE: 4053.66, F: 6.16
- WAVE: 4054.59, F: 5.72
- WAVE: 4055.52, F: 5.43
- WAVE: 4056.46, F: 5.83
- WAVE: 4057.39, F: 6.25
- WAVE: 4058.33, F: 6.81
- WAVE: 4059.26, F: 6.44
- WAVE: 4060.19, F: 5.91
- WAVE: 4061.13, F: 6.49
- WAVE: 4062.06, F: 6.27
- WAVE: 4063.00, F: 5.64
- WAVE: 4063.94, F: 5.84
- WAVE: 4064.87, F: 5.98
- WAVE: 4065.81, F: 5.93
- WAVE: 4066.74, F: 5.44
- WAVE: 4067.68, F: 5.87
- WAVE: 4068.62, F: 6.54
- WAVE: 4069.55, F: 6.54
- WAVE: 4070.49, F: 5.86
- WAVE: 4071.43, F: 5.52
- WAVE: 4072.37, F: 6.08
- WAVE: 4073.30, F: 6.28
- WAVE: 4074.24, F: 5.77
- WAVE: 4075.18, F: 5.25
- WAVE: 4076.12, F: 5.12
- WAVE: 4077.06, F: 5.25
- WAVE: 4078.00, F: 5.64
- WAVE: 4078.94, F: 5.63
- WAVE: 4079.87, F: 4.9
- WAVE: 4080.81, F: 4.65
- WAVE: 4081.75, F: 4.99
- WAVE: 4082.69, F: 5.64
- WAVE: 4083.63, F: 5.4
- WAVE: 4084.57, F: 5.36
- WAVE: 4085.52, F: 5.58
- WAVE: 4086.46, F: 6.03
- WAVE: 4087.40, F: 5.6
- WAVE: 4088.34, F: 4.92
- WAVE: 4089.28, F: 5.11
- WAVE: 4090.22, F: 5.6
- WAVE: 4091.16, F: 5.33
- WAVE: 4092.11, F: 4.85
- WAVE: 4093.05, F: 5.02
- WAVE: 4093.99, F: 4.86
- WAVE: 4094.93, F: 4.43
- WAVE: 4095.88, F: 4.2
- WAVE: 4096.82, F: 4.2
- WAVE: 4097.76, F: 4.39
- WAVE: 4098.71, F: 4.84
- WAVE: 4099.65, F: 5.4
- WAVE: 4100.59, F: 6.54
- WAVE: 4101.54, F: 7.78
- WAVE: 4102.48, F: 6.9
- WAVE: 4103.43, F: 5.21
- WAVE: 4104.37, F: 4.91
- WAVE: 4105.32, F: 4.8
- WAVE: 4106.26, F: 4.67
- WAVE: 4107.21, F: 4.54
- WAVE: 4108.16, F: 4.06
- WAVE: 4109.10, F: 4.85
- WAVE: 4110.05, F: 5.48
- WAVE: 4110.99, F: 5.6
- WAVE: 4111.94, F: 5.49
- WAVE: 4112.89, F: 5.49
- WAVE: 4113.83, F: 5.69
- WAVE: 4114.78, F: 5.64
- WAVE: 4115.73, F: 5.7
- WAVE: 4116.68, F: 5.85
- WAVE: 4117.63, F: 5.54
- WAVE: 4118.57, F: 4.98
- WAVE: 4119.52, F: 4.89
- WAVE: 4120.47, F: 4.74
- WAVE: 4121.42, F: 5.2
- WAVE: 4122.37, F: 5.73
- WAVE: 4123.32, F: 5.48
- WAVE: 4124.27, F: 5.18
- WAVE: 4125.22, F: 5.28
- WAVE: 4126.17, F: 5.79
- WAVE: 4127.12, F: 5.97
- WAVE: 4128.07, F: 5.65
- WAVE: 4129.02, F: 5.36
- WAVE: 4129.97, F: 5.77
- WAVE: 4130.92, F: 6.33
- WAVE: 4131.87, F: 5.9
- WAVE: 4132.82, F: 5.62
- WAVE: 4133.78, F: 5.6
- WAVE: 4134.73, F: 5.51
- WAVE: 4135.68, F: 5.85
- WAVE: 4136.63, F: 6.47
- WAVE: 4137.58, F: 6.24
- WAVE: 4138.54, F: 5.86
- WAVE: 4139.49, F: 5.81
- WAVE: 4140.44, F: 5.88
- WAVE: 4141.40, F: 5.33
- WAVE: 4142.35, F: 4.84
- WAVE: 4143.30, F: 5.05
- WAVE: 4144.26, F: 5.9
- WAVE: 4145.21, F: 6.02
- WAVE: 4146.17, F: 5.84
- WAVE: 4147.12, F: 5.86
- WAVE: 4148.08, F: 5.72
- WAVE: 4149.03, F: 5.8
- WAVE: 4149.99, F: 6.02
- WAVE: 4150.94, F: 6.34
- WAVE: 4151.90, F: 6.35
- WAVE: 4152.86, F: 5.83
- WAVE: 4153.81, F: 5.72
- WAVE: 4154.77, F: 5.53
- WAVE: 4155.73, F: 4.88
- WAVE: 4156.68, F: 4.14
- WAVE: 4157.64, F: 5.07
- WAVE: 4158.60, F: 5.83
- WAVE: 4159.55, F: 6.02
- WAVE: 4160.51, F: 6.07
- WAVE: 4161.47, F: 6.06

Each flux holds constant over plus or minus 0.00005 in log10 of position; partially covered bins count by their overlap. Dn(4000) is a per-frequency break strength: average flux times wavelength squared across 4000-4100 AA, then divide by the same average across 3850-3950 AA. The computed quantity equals 1.3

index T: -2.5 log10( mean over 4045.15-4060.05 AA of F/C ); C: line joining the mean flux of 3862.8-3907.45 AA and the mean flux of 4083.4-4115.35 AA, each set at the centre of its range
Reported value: -0.181 mag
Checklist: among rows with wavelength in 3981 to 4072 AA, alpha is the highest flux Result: 16.4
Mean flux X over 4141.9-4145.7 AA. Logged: 5.45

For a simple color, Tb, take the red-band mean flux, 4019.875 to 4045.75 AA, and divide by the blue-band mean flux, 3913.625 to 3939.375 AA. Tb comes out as 1.24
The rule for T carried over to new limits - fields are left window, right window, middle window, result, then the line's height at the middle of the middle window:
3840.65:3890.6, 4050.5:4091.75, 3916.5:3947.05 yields 0.06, 5.46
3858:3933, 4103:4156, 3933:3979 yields 0.05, 5.35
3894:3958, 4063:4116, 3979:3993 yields -0.11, 5.49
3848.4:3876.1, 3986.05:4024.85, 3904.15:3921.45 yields 0.10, 6.36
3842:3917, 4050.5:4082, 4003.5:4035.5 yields -0.18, 5.72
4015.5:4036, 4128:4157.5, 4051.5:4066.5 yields 0.02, 6.16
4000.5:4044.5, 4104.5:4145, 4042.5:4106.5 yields 0.12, 6.32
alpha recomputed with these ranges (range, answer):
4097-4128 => 7.78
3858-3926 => 6.88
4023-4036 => 6.75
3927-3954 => 7.16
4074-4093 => 6.03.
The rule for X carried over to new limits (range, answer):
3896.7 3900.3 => 5.4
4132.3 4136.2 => 5.66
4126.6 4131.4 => 5.82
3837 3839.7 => 4.37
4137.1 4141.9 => 5.82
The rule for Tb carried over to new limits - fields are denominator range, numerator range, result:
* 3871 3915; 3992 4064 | 1.31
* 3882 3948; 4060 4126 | 1.04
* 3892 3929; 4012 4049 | 1.16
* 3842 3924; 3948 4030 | 1.17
